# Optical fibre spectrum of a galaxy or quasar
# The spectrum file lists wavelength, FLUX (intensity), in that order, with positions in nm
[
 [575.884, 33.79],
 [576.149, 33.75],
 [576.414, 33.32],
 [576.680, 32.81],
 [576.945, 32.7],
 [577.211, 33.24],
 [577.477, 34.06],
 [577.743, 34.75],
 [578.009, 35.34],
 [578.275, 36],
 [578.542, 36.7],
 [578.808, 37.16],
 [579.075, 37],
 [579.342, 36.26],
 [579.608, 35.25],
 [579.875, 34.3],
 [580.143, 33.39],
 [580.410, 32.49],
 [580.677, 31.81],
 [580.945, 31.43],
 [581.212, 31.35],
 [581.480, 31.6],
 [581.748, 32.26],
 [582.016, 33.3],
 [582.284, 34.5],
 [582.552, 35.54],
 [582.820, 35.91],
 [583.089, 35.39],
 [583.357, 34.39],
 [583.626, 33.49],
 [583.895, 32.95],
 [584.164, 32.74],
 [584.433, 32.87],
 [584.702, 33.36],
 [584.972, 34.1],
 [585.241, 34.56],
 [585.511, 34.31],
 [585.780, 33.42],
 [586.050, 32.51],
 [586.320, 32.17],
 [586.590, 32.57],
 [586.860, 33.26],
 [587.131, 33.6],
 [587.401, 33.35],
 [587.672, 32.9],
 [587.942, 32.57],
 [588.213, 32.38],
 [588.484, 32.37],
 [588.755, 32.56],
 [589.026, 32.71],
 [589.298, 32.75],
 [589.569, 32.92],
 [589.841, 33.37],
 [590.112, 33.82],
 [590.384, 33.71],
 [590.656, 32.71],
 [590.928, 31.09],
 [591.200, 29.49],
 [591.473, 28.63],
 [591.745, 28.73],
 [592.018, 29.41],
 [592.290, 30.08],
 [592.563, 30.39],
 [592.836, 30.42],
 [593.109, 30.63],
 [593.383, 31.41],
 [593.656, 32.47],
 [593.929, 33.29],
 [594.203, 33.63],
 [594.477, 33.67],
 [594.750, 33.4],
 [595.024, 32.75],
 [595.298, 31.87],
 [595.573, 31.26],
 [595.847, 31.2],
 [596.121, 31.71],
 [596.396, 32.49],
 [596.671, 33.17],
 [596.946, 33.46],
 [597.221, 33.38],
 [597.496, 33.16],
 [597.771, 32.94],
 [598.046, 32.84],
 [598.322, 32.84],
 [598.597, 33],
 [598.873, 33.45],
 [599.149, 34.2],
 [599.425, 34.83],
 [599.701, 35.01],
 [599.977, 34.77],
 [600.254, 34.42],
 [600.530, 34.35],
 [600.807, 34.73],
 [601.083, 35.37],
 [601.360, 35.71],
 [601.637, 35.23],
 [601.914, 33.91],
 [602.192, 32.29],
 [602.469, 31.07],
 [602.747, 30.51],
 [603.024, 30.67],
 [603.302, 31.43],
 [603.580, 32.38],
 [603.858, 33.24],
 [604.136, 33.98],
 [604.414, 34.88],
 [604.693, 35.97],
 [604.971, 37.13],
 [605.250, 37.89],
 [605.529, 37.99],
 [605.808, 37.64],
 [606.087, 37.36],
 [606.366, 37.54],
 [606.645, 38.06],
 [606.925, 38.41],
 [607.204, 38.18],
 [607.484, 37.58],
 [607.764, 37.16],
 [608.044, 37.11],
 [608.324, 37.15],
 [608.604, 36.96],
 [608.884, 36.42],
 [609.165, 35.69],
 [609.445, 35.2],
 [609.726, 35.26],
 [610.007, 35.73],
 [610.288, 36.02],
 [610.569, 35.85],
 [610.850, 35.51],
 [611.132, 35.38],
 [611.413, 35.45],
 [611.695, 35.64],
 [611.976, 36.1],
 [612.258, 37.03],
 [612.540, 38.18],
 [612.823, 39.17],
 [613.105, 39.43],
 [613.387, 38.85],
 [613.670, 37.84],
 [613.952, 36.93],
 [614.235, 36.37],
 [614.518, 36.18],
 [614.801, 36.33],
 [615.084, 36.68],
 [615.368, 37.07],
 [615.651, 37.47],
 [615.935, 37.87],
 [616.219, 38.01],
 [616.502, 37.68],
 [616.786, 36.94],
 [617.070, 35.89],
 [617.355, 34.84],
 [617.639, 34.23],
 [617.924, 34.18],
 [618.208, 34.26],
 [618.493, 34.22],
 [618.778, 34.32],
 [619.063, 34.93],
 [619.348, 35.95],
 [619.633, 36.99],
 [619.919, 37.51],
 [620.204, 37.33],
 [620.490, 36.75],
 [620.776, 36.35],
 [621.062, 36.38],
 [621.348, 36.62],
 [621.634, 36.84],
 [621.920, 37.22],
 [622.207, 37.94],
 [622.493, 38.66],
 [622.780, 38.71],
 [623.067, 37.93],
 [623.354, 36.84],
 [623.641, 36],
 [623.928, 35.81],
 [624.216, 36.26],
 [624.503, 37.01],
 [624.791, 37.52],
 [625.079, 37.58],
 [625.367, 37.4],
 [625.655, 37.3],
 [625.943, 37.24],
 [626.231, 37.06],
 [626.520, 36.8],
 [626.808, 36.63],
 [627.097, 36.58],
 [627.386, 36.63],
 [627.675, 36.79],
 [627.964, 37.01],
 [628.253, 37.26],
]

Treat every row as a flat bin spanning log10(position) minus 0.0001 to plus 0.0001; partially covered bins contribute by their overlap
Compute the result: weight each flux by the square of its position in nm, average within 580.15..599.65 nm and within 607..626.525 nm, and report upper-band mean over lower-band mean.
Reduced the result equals 1.23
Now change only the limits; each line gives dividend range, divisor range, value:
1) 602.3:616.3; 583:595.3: 1.19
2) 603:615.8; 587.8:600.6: 1.18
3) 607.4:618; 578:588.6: 1.20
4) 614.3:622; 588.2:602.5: 1.20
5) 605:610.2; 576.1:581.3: 1.19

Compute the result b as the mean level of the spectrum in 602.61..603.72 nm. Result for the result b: 31.3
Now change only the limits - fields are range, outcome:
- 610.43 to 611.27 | 35.6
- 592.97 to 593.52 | 31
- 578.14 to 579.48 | 36.6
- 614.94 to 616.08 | 37.2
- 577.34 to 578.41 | 35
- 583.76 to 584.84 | 33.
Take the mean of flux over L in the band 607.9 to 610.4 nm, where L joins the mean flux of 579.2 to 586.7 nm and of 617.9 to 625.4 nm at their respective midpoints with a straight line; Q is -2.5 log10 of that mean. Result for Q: -0.02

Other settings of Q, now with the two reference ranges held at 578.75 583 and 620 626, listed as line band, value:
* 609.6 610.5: 0.01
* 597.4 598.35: 0.07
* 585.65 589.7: 0.05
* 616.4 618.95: 0.05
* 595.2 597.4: 0.09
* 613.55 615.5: -0.01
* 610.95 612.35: 0.01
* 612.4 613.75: -0.07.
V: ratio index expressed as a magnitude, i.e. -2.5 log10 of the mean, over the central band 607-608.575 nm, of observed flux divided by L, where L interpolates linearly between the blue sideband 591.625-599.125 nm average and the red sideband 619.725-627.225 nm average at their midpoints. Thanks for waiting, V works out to -0.09 mag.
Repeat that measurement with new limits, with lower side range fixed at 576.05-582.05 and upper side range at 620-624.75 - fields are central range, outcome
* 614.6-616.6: -0.02 mag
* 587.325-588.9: 0.06 mag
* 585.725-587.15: 0.05 mag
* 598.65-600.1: 0.03 mag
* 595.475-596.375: 0.12 mag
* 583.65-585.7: 0.03 mag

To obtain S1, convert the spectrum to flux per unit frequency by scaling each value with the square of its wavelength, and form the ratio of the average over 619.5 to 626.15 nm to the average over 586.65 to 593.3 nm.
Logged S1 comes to 1.30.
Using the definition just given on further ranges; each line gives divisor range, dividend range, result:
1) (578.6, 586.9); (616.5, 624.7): 1.22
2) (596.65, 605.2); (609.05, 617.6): 1.13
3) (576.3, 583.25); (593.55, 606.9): 1.07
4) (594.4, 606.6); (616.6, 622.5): 1.13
